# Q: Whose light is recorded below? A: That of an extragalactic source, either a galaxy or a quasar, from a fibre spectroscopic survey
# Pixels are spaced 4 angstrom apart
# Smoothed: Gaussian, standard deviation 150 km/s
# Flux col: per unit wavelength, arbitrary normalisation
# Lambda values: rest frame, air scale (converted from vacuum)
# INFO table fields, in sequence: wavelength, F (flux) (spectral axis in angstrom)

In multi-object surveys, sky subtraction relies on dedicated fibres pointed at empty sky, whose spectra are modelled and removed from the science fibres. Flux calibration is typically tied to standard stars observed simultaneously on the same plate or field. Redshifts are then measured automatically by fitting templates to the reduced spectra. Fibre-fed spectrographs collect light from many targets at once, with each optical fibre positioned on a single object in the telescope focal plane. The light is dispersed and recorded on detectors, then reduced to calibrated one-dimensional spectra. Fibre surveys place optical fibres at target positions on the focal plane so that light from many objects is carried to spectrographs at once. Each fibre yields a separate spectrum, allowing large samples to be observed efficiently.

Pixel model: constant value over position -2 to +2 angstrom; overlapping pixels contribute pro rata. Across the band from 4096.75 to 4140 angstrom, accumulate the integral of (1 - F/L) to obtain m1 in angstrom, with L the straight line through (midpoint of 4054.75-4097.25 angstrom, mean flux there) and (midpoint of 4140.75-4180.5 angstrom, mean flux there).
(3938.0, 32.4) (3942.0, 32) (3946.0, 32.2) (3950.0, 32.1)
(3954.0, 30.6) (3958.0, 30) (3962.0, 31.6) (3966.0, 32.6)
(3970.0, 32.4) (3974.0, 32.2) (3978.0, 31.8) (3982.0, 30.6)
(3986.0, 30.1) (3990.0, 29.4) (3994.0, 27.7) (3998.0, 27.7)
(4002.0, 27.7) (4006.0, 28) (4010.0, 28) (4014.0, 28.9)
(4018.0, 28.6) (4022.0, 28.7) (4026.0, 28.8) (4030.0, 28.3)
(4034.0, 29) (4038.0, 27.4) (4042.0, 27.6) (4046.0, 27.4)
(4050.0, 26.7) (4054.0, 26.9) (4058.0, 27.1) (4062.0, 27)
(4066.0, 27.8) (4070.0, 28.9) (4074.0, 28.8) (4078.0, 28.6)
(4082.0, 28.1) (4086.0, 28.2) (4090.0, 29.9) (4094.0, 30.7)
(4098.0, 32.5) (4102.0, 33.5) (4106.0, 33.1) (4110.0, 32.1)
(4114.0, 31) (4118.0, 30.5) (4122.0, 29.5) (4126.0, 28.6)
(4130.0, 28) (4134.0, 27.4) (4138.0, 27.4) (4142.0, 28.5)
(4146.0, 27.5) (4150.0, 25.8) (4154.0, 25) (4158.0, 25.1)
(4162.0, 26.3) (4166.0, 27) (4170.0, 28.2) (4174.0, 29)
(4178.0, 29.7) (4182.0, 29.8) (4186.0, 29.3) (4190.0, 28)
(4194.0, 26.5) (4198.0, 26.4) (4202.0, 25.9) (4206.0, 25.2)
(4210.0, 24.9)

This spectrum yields -3.7 angstrom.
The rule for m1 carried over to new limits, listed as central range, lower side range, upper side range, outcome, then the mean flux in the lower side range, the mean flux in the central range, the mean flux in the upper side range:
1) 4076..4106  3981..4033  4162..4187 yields -1.9 angstrom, 28.6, 30.4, 28.6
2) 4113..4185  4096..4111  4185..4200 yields 4.9 angstrom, 32.8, 28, 27.4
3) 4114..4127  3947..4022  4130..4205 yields -0.8 angstrom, 30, 29.8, 27.4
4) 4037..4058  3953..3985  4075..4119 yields 2.6 angstrom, 31.5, 27.2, 30.7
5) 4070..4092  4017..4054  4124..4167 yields -0.9 angstrom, 28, 28.7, 27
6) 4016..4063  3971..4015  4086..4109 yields 3.9 angstrom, 29.4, 27.8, 31.6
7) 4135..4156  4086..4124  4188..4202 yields 1.7 angstrom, 31.3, 26.9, 26.8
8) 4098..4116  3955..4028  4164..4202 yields -2.3 angstrom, 29.7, 32.4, 28.1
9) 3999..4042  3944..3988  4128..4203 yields 2.9 angstrom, 31.5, 28.3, 27.4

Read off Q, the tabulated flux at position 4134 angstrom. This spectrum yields 27.4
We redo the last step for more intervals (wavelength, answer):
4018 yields 28.6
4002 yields 27.7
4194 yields 26.5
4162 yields 26.3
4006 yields 28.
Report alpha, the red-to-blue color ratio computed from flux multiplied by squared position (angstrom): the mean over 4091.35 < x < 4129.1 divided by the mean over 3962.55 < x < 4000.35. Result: 1.1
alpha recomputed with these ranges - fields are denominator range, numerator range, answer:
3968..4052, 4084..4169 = 1.06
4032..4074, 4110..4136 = 1.10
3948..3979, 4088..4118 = 1.07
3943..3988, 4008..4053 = 0.92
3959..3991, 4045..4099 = 0.95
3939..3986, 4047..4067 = 0.90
